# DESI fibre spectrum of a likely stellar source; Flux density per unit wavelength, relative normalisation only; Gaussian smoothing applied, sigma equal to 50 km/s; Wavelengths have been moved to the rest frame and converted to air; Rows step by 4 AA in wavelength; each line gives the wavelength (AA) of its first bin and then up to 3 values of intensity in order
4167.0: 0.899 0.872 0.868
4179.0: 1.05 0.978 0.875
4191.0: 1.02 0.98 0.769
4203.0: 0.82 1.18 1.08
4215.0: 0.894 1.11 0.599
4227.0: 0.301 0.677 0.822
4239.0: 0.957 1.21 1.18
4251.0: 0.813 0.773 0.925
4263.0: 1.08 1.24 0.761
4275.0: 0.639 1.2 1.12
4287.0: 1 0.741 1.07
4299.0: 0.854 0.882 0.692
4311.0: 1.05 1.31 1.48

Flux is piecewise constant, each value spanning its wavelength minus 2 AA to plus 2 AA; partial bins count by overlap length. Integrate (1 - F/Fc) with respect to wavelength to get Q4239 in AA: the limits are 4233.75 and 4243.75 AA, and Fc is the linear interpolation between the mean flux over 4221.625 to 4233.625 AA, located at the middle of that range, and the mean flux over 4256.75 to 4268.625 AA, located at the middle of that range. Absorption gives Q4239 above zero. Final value -3.8 AA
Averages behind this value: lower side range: 0.537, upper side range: 1.07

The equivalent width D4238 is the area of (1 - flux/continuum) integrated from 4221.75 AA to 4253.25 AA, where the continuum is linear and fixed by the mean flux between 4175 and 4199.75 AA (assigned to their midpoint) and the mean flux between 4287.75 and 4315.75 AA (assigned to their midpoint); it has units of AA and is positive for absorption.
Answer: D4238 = 3.8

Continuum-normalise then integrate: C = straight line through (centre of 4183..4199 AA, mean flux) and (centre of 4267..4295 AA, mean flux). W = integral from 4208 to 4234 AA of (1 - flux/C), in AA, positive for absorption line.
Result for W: 4.0 AA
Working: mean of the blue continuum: 0.937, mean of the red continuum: 0.945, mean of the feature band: 0.794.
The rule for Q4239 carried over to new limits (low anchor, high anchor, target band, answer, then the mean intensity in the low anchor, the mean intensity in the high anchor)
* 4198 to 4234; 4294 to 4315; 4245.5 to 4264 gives -1.4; 0.827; 0.94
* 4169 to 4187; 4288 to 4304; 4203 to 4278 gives 0.7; 0.935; 0.894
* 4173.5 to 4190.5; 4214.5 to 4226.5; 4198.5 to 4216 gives -2.5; 0.952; 0.794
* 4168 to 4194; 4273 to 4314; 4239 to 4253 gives -1.7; 0.944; 0.934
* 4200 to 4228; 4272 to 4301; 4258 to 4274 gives -1.1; 0.872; 0.94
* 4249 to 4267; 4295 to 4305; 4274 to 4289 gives -1.5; 0.936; 0.908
